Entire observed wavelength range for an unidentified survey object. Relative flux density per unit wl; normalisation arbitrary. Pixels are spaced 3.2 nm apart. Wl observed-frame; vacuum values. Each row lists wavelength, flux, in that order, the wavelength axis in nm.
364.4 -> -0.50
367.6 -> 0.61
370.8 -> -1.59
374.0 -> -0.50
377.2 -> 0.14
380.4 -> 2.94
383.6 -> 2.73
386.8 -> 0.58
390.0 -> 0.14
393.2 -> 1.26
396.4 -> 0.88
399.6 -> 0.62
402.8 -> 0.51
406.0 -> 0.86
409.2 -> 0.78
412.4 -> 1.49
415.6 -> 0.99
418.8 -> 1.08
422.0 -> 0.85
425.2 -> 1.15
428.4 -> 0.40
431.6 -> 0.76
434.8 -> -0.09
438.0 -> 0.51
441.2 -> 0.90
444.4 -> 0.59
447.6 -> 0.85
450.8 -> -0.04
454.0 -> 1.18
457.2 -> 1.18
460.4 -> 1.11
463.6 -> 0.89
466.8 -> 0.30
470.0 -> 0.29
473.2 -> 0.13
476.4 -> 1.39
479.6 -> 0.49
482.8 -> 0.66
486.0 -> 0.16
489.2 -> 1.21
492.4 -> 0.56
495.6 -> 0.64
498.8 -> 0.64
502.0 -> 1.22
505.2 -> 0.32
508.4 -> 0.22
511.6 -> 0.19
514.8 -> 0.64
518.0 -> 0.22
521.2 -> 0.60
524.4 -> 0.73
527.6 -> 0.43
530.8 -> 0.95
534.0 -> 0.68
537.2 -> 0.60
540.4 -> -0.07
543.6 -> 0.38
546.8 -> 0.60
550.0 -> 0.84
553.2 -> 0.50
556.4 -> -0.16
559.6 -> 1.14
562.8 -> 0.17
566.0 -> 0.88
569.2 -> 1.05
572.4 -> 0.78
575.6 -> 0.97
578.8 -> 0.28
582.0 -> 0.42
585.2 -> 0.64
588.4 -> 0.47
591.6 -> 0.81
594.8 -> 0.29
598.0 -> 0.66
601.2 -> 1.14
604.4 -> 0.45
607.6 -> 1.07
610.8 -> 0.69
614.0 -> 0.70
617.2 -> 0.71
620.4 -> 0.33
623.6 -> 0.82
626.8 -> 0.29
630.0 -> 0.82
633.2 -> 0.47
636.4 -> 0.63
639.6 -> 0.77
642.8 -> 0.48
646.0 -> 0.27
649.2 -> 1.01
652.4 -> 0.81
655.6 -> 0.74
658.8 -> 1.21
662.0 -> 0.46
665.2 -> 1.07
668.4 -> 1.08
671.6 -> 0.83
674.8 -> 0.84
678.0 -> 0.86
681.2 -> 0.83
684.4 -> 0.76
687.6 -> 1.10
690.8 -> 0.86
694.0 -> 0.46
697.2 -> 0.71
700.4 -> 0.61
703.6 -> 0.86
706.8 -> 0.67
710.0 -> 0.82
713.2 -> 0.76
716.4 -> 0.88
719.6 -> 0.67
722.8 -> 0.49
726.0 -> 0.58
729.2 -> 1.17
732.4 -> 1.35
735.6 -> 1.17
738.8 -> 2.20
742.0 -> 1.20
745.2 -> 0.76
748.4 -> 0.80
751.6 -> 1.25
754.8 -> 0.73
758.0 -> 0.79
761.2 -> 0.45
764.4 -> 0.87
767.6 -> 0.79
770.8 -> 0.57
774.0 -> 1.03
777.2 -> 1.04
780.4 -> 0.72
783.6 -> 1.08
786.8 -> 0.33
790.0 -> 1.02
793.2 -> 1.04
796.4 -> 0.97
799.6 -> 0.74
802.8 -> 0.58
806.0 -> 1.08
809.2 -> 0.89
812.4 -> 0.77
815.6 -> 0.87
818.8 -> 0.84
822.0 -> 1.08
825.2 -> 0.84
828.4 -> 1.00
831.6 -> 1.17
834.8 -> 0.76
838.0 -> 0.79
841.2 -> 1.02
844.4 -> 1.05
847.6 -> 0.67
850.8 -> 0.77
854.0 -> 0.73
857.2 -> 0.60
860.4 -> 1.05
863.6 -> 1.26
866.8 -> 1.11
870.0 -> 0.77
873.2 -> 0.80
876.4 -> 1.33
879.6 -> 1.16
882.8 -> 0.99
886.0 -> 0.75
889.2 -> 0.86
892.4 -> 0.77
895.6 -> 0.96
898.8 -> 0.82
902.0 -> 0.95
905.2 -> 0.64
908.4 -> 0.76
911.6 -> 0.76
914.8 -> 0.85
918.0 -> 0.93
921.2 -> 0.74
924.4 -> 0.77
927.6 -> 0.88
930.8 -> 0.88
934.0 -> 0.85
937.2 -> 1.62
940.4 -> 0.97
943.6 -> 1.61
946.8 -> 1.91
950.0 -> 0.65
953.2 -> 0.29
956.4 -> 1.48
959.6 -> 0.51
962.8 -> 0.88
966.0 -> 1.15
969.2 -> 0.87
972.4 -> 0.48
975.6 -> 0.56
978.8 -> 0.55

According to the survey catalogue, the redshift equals 0.983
